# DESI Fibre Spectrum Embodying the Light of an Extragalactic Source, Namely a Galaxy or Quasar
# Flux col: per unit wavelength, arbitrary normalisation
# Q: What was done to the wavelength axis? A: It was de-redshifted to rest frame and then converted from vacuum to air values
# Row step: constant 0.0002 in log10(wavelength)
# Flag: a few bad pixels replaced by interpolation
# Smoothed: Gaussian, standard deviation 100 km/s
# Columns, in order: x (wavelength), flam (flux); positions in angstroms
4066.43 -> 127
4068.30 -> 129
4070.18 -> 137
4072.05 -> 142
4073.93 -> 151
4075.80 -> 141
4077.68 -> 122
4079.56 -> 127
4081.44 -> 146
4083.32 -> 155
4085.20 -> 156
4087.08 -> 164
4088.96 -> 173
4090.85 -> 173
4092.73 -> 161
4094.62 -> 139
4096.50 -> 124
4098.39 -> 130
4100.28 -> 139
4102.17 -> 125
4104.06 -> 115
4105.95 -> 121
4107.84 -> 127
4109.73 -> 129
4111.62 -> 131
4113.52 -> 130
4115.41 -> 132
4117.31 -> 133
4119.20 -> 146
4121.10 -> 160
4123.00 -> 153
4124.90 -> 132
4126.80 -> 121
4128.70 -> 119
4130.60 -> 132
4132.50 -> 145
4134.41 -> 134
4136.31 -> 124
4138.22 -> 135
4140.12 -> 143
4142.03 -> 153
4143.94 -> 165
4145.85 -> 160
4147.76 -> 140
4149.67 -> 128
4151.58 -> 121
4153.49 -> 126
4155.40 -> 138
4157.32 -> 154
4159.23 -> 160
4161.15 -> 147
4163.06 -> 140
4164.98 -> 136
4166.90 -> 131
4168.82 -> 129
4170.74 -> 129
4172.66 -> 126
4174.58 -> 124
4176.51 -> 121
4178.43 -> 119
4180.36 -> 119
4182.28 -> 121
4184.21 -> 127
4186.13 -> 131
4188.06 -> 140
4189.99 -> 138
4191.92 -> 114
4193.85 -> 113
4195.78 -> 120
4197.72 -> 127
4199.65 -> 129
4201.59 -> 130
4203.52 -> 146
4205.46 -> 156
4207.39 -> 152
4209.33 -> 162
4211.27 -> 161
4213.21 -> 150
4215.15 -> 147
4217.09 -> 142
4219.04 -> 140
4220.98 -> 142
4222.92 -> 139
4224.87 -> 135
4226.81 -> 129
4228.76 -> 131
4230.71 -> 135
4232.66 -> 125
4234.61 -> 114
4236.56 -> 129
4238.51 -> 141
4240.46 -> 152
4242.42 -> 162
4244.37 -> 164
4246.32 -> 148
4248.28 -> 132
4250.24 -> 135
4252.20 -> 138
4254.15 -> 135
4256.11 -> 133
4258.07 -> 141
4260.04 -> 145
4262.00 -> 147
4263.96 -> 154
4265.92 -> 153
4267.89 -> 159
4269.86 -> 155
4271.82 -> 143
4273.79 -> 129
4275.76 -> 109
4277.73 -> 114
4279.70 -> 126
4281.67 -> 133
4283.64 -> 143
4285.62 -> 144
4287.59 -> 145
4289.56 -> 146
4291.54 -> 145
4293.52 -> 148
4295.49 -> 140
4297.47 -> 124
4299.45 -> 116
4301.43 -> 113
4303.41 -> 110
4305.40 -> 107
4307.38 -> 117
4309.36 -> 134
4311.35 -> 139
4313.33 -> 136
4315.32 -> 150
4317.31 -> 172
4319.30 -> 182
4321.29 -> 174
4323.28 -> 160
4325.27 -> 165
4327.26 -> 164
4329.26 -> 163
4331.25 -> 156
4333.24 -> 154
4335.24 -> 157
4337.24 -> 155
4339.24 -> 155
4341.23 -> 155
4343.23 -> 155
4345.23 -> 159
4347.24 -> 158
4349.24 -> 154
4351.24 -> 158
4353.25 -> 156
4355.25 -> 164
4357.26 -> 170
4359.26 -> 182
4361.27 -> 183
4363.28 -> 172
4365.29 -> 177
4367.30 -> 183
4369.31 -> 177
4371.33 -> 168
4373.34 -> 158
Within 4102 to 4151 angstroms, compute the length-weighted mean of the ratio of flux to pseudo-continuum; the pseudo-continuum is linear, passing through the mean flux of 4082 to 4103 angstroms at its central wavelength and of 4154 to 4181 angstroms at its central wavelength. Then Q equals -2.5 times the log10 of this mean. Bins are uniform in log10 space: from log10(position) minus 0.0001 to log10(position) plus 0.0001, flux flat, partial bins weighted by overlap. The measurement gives 0.047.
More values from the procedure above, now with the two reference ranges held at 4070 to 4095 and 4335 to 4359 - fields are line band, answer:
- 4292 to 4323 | 0.142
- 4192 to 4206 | 0.185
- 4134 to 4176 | 0.105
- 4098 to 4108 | 0.193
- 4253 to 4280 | 0.125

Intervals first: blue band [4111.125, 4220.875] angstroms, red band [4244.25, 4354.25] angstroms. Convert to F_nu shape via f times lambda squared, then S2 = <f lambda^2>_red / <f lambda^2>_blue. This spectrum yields 1.1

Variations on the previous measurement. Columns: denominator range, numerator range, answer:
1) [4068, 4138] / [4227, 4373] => 1.17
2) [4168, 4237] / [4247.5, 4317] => 1.06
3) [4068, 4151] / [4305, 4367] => 1.26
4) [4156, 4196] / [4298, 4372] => 1.28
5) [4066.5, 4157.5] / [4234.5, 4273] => 1.11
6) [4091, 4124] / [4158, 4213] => 1.03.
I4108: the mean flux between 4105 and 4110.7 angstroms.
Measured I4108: 126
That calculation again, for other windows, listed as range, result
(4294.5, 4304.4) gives 121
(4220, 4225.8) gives 139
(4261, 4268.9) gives 153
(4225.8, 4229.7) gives 130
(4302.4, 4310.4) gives 117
